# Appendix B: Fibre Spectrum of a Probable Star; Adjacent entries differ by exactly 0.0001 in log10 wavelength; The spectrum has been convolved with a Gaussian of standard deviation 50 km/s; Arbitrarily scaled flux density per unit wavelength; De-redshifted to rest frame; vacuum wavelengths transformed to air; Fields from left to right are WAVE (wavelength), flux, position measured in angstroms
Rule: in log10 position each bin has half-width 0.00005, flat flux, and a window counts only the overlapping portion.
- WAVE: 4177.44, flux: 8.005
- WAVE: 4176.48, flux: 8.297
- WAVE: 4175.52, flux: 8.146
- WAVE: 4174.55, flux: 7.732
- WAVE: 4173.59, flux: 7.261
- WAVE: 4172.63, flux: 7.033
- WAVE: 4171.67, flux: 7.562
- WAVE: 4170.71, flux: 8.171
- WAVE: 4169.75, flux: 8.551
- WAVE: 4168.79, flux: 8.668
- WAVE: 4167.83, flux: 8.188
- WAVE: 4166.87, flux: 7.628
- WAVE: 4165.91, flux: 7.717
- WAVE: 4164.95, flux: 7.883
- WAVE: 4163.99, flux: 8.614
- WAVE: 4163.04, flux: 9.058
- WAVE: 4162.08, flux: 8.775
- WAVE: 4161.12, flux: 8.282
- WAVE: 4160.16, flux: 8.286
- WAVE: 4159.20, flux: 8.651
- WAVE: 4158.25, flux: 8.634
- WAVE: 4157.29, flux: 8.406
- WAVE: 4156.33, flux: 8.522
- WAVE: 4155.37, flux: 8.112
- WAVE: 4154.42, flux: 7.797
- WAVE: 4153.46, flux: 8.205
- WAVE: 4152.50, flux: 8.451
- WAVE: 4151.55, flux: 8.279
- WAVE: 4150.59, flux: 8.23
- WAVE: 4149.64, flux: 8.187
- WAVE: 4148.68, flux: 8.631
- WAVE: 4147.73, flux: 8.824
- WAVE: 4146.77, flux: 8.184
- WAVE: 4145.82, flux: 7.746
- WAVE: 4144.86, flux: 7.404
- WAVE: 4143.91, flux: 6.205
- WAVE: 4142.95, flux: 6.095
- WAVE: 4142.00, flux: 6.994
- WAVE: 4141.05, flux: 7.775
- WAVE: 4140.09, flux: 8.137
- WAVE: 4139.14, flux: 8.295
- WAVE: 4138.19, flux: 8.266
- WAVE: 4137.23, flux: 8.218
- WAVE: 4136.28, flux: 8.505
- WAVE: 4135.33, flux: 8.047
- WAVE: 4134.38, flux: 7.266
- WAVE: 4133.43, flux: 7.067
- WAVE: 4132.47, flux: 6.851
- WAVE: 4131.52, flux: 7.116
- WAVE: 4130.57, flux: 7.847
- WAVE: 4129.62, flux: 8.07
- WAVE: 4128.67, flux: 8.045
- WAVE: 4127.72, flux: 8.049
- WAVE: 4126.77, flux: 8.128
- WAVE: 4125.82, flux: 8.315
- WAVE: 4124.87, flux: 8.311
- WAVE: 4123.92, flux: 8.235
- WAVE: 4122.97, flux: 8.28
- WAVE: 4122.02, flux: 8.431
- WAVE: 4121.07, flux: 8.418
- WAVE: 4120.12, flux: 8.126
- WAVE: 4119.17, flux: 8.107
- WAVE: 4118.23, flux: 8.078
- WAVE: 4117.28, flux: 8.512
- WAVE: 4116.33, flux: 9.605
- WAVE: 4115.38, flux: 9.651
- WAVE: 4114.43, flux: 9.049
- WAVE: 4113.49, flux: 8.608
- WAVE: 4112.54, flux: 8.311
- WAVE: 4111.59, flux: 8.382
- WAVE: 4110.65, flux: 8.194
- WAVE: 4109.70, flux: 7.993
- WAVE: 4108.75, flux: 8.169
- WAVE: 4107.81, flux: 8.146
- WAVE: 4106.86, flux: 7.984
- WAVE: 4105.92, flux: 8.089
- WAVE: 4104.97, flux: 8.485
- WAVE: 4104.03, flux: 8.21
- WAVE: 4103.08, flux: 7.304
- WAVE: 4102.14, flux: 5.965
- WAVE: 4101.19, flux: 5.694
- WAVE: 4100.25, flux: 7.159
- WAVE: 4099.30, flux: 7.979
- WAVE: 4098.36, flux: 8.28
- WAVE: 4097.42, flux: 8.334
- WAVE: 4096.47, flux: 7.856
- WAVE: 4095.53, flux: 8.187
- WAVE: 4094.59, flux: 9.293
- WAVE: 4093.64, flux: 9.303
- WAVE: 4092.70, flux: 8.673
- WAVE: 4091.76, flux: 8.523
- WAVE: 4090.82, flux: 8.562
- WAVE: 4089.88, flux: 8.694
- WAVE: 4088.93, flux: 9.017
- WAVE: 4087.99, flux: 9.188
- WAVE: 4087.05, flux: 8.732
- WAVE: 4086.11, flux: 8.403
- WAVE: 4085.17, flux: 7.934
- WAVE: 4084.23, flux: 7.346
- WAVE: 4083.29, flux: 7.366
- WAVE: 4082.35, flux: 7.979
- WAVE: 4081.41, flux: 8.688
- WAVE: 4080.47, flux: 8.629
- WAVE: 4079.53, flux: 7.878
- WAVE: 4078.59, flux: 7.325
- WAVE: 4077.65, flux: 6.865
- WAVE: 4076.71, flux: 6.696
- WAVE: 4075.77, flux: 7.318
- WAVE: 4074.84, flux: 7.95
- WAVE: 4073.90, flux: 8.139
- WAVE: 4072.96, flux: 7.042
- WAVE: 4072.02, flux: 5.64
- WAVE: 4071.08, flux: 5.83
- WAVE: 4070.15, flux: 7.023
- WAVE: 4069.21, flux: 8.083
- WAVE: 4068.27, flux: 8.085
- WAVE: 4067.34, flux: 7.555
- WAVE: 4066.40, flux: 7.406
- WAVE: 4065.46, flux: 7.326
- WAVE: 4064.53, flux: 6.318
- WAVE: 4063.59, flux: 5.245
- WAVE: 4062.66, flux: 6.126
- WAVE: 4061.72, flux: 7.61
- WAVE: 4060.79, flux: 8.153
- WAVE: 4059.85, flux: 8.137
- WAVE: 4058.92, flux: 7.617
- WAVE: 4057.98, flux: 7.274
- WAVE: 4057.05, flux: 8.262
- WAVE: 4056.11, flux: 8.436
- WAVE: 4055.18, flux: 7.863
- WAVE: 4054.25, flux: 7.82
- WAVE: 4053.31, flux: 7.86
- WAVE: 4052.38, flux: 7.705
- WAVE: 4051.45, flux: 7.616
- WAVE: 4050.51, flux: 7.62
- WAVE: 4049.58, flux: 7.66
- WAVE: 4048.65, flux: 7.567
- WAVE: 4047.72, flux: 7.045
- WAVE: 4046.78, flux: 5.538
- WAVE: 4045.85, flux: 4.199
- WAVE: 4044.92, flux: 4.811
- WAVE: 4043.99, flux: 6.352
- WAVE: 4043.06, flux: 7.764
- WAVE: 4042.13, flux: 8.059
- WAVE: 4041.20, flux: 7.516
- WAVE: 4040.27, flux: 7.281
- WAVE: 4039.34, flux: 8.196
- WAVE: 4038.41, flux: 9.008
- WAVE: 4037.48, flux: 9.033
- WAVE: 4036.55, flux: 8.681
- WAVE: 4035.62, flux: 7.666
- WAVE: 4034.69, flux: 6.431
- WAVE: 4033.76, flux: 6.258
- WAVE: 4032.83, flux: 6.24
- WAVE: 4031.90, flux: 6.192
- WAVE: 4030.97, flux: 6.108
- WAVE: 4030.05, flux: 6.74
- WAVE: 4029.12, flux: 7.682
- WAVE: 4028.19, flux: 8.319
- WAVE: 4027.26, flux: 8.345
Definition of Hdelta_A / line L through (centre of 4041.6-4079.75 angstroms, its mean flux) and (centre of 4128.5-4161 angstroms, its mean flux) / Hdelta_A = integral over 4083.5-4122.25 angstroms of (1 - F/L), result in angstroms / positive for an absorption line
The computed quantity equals -3.61 angstroms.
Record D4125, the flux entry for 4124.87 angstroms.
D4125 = 8.311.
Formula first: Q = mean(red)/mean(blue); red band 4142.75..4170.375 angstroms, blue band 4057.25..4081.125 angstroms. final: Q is 1.1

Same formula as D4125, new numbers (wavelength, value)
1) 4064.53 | 6.318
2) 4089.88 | 8.694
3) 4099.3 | 7.979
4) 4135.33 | 8.047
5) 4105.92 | 8.089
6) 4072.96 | 7.042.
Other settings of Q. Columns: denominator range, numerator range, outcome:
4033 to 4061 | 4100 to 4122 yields 1.09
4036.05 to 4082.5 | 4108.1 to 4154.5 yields 1.09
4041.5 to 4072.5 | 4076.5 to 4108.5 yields 1.12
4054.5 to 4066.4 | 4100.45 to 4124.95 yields 1.11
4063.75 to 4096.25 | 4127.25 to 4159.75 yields 1.01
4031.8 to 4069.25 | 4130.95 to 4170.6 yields 1.10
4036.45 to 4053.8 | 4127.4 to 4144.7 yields 1.04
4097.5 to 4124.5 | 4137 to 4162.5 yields 0.99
